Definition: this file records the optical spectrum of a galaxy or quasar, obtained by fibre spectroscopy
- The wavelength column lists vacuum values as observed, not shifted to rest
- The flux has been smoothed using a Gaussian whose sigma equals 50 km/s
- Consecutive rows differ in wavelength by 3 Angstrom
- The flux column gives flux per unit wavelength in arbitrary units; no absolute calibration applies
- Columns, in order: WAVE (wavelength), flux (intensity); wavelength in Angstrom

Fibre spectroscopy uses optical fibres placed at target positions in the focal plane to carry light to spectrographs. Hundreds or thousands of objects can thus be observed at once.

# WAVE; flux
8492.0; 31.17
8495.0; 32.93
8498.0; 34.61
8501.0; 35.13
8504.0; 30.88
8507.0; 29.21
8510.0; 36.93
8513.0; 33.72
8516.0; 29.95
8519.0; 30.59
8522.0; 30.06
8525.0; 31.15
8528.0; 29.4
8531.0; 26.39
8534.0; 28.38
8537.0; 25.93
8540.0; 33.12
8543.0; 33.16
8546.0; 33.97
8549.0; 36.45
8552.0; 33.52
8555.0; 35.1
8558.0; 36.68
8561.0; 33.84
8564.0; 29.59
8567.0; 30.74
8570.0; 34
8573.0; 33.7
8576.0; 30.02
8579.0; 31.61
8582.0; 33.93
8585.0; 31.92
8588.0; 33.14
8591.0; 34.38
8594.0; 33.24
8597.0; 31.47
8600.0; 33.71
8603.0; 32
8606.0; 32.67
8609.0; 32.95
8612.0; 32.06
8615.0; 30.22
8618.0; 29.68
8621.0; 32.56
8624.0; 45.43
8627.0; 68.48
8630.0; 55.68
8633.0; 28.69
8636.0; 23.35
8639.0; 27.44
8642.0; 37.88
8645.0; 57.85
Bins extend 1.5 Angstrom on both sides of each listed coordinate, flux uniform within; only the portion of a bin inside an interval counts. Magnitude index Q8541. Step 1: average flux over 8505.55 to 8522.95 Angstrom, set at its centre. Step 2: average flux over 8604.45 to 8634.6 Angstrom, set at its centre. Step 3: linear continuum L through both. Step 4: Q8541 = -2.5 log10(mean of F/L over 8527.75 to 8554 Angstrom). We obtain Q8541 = 0.08 mag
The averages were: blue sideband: 31.8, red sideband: 38.8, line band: 31.3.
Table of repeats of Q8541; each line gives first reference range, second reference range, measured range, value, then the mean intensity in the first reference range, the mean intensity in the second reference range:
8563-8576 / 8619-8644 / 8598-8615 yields 0.136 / 31.9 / 40.1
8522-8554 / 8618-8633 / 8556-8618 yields 0.206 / 31.2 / 46.3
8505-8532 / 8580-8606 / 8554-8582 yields -0.020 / 30.9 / 32.9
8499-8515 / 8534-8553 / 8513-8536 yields 0.109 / 33.1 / 32.3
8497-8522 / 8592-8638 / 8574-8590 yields 0.086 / 32.4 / 36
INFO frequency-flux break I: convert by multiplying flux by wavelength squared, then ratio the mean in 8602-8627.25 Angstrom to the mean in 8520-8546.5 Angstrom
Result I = 1.2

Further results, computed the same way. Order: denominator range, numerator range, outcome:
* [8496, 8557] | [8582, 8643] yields 1.13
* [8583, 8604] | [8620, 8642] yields 1.23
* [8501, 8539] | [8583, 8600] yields 1.10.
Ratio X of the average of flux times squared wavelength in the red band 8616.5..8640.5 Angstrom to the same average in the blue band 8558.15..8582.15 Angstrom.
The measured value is 1.2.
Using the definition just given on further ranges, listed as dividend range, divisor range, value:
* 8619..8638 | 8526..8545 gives 1.44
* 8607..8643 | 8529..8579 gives 1.17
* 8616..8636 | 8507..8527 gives 1.34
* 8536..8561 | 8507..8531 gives 1.09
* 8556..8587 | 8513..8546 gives 1.09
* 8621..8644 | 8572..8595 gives 1.26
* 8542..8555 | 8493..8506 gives 1.05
